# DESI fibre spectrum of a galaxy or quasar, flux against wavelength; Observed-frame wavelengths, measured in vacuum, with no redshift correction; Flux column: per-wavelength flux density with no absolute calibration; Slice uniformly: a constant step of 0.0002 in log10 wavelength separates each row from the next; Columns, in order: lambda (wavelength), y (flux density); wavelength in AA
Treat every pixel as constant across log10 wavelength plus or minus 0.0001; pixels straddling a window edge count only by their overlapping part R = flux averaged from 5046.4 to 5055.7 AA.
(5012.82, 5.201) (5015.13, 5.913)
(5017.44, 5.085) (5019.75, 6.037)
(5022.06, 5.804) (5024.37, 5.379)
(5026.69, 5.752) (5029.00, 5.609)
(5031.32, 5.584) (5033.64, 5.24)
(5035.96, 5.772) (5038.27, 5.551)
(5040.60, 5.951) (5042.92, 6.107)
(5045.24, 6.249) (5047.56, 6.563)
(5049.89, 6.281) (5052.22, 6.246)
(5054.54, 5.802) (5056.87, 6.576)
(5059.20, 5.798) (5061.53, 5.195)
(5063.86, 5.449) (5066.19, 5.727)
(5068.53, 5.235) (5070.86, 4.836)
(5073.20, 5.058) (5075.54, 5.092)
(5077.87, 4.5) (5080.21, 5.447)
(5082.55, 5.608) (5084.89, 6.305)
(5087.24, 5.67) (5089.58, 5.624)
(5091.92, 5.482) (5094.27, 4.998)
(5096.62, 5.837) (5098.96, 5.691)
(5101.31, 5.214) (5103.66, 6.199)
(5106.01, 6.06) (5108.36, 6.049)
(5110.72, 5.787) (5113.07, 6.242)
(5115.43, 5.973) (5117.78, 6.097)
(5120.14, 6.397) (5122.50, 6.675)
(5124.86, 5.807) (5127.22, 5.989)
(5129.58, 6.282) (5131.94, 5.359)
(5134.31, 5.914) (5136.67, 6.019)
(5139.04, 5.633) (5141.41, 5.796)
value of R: 6.22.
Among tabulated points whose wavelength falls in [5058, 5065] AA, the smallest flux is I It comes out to 5.195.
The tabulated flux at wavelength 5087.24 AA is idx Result 5.67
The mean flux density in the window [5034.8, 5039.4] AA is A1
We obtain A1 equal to 5.67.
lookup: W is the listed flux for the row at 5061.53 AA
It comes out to 5.195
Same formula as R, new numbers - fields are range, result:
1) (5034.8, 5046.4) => 5.93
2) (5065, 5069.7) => 5.48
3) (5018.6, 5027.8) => 5.74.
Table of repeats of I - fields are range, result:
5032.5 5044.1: 5.24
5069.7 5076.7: 4.836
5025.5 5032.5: 5.584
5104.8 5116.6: 5.787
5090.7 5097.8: 4.998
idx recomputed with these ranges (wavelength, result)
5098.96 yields 5.691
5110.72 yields 5.787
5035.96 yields 5.772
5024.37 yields 5.379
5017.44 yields 5.085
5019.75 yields 6.037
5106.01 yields 6.06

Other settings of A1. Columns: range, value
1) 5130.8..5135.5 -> 5.64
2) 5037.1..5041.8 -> 5.76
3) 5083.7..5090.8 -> 5.86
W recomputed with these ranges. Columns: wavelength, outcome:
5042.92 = 6.107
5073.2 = 5.058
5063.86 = 5.449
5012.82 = 5.201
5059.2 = 5.798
